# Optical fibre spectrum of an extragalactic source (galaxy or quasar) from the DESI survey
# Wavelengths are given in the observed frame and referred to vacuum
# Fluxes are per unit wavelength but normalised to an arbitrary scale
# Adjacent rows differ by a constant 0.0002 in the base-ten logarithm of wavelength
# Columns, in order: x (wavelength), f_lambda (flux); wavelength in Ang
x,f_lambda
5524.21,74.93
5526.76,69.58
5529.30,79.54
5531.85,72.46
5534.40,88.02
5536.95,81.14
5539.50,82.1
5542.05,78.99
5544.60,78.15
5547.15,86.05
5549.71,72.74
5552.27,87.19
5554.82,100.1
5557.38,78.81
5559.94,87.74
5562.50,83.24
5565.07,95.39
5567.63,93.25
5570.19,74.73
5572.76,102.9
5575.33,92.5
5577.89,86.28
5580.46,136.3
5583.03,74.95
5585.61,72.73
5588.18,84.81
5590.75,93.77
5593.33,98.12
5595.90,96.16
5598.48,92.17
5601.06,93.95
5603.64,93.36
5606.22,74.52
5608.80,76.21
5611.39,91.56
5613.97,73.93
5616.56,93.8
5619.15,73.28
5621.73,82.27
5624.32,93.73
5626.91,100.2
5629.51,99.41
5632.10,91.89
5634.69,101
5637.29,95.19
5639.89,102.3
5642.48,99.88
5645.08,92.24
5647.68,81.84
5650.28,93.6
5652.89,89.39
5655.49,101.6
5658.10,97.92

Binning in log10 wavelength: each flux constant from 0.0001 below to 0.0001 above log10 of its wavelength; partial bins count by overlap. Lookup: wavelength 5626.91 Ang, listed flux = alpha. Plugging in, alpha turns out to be 100.2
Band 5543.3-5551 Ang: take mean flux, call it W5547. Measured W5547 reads 79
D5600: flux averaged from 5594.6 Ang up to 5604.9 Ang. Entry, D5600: 93.9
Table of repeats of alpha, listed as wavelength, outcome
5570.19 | 74.73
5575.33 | 92.5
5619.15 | 73.28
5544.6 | 78.15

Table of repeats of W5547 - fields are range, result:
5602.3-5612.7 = 84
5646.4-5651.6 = 87.6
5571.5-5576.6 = 97.6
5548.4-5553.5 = 79.8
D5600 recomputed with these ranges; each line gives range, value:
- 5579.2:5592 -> 92.4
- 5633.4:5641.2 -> 99.5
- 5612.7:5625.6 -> 83.4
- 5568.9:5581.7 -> 98.5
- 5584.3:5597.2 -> 89.1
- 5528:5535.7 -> 80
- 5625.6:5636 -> 98.1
